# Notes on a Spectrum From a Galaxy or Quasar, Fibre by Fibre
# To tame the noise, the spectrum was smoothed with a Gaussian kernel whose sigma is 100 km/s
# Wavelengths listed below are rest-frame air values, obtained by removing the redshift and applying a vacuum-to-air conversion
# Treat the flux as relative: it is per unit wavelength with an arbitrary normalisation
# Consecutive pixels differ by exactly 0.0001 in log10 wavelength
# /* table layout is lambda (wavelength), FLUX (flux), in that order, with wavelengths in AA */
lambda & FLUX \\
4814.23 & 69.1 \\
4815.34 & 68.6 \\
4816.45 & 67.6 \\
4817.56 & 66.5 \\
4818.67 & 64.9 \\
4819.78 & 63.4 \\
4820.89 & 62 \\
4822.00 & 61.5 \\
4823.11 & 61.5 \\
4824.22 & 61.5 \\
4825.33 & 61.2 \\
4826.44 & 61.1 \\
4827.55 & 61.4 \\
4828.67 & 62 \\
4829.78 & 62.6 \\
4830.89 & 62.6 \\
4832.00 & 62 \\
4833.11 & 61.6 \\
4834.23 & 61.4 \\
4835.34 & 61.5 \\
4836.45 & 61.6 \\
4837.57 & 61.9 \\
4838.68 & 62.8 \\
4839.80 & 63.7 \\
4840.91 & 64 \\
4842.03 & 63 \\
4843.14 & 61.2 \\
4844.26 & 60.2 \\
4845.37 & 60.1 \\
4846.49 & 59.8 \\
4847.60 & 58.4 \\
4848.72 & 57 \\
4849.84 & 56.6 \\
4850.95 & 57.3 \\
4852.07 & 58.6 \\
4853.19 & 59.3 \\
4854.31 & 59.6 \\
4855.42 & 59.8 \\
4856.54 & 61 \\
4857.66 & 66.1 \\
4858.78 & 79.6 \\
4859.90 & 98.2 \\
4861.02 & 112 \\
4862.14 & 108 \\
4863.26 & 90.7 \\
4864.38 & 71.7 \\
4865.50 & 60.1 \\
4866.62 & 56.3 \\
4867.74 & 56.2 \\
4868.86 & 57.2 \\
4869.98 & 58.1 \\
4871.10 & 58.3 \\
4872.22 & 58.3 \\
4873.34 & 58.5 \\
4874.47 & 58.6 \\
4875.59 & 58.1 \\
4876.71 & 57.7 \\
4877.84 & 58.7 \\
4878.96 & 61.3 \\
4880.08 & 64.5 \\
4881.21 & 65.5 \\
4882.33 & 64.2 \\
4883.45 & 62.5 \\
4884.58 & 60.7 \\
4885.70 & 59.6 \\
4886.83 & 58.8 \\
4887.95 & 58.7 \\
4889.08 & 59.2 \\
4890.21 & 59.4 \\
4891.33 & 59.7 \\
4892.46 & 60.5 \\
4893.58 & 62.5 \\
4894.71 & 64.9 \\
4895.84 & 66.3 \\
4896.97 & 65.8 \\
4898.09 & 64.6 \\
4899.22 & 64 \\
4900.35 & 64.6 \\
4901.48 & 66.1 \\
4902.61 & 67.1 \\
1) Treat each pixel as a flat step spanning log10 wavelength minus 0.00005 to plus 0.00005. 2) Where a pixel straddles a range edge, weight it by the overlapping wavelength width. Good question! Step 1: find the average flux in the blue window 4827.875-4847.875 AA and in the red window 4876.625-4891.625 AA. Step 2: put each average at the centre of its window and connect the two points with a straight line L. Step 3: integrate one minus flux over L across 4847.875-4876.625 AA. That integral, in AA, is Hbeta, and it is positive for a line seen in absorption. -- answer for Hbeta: -2.6 AA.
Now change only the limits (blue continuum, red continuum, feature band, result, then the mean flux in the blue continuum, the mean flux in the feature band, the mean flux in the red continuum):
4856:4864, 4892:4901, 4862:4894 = 5.7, 87.6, 62.3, 64.2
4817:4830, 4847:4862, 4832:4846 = 0.8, 62.4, 61.9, 69.1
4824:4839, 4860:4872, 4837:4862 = 0.7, 61.8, 66.2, 73.4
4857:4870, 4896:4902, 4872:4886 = 2.1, 76.8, 60.7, 65.1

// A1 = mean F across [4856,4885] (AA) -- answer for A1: 67.8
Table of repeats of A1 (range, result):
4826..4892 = 63.7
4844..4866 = 69.9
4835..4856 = 60.3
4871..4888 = 60.4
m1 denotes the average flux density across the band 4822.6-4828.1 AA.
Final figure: 61.4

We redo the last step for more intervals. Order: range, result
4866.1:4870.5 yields 57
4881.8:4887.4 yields 61.2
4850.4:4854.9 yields 58.7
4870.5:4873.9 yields 58.5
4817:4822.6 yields 63.6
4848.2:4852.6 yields 57.4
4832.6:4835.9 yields 61.5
